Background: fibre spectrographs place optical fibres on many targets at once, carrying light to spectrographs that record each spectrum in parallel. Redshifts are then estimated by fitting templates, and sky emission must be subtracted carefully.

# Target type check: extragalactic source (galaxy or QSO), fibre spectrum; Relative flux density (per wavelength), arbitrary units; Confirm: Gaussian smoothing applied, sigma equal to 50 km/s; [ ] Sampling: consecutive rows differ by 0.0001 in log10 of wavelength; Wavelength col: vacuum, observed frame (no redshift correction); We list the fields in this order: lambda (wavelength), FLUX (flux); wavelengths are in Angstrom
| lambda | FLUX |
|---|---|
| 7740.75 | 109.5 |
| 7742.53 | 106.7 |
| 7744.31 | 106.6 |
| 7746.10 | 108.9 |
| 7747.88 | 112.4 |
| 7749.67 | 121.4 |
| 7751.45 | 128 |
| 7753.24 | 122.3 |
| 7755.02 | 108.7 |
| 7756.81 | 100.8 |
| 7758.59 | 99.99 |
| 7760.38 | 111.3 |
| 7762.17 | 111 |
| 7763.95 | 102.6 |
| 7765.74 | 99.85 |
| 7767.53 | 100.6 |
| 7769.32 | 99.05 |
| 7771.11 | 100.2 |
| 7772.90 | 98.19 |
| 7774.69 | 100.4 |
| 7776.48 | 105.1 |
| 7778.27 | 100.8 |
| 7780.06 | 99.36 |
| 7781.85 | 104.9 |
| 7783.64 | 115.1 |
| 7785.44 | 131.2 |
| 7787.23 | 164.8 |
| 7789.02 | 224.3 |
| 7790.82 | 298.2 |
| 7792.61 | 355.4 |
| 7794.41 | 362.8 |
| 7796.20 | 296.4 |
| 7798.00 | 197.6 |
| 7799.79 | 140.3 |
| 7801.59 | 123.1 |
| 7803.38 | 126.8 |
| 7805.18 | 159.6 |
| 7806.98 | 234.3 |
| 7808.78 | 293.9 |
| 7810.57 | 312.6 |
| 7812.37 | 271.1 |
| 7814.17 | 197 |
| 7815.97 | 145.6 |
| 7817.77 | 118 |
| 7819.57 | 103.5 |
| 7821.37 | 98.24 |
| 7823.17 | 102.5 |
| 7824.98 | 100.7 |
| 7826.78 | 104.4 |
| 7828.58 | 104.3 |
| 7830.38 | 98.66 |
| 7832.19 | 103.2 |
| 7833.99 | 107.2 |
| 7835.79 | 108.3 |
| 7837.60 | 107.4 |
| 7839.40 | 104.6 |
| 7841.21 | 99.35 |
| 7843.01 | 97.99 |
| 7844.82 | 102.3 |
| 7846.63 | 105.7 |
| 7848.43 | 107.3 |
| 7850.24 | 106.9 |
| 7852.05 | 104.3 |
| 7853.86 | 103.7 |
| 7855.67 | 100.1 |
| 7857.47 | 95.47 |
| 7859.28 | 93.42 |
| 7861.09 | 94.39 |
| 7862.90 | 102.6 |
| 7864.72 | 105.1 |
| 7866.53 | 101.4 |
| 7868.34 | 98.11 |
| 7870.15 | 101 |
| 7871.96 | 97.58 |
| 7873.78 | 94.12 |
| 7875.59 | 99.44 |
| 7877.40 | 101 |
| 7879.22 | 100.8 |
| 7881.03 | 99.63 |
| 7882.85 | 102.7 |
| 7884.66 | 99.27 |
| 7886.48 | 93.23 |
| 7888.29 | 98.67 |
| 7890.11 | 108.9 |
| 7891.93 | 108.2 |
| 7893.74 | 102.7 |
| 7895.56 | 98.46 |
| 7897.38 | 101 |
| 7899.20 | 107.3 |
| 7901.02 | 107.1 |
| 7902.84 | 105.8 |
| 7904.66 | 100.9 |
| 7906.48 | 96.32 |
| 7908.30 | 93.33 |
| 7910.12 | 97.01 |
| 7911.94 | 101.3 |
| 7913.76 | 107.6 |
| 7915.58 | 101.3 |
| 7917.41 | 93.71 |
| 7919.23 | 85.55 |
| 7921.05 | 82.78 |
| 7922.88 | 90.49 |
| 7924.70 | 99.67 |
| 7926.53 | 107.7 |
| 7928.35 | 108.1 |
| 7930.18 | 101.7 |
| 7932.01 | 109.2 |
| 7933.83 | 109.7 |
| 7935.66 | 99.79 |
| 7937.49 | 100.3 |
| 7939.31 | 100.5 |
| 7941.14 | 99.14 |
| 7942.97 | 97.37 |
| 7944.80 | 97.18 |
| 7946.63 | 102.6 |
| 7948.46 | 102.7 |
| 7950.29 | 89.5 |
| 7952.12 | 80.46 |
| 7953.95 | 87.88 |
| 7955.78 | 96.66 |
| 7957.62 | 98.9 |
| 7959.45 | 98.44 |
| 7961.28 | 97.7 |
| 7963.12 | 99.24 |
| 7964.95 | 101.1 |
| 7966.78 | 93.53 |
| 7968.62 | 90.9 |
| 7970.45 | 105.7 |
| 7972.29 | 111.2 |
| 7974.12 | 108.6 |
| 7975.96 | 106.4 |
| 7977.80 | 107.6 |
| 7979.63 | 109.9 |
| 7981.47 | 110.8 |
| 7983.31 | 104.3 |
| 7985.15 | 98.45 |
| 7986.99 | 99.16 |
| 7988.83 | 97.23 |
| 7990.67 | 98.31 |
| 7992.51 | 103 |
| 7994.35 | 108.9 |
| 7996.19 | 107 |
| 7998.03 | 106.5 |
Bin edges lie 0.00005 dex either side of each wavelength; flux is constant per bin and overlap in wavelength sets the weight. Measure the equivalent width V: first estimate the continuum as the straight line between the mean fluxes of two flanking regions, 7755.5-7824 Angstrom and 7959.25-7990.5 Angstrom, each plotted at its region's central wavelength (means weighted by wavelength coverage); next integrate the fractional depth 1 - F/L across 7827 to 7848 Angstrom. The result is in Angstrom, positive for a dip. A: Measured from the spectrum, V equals 6.0 Angstrom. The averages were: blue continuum 161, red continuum 102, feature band 104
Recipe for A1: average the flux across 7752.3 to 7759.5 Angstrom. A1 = 108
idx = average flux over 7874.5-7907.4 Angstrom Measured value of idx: 102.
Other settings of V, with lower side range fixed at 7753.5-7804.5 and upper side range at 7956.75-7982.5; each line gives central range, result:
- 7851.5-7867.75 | 3.71 Angstrom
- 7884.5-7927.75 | 6.83 Angstrom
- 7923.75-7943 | 1.45 Angstrom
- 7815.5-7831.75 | 3.64 Angstrom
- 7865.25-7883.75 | 3.85 Angstrom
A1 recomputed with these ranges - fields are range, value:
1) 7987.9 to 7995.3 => 102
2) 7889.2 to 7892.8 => 108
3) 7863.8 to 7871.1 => 101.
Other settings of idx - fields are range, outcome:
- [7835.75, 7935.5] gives 101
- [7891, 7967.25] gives 99.1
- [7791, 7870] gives 145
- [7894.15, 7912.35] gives 101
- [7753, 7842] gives 148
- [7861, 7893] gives 101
